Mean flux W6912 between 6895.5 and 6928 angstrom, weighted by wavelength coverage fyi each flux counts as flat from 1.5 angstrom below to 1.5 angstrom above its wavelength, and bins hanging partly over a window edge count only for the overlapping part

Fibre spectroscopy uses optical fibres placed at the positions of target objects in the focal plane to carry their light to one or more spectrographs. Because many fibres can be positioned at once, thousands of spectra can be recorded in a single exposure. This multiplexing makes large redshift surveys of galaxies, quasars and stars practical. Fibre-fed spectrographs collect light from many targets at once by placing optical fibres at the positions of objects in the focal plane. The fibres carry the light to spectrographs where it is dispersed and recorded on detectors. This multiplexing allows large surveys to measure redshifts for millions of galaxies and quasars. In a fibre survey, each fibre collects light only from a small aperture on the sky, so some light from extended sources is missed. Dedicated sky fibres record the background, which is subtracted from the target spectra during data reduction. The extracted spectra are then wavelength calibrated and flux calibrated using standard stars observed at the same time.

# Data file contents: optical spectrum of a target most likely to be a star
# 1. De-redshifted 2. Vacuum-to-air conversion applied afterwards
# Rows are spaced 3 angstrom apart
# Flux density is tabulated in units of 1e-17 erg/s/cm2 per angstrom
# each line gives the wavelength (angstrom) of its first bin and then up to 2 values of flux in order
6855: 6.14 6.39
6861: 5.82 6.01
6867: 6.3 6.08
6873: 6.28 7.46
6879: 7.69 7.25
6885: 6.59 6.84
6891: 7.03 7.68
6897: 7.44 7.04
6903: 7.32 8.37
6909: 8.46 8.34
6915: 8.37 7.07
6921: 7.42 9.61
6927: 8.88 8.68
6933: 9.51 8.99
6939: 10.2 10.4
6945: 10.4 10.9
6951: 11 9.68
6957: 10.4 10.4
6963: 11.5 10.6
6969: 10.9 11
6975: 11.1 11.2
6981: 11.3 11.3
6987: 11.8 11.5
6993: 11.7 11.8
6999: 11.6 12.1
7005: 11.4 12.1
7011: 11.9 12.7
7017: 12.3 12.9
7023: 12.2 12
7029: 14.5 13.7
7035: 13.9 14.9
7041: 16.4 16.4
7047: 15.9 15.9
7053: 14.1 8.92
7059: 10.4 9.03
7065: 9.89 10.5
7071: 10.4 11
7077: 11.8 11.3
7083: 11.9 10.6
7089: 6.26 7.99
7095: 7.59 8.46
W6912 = 8.02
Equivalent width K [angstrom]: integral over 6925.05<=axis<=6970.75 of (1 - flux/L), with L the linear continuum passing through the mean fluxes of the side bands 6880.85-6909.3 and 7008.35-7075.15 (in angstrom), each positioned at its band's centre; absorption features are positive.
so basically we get -4.3 angstrom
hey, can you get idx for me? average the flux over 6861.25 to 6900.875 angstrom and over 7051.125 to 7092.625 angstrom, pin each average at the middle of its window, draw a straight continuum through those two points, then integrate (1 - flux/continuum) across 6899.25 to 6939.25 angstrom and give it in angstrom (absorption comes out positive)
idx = -4.4 angstrom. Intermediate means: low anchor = 6.86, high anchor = 10.4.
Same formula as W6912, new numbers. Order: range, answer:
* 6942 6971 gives 10.6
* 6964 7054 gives 12.7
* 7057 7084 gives 10.6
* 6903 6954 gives 9.12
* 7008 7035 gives 12.8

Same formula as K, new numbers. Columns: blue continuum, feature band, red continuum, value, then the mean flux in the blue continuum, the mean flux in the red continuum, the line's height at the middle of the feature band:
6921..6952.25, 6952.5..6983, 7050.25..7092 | -2.8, 9.73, 10.5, 9.92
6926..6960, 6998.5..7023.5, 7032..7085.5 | -1.5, 9.95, 12.5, 11.5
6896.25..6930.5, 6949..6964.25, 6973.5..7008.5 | -0.9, 8.08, 11.6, 10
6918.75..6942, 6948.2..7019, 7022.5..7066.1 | -2.2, 9.07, 13.3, 11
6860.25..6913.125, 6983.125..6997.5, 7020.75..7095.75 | -2.3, 7.12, 12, 10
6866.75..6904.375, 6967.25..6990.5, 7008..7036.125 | -0.5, 7.02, 12.8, 11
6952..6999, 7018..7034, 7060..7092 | -3.7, 11.1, 10.2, 10.6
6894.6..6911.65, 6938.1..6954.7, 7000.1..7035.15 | -1.5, 7.76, 12.6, 9.59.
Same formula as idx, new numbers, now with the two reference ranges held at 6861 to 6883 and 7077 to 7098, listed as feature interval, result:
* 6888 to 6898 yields -0.55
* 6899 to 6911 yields -1.32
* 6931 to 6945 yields -4.31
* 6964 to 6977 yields -4.98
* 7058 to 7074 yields -1.75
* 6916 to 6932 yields -2.30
